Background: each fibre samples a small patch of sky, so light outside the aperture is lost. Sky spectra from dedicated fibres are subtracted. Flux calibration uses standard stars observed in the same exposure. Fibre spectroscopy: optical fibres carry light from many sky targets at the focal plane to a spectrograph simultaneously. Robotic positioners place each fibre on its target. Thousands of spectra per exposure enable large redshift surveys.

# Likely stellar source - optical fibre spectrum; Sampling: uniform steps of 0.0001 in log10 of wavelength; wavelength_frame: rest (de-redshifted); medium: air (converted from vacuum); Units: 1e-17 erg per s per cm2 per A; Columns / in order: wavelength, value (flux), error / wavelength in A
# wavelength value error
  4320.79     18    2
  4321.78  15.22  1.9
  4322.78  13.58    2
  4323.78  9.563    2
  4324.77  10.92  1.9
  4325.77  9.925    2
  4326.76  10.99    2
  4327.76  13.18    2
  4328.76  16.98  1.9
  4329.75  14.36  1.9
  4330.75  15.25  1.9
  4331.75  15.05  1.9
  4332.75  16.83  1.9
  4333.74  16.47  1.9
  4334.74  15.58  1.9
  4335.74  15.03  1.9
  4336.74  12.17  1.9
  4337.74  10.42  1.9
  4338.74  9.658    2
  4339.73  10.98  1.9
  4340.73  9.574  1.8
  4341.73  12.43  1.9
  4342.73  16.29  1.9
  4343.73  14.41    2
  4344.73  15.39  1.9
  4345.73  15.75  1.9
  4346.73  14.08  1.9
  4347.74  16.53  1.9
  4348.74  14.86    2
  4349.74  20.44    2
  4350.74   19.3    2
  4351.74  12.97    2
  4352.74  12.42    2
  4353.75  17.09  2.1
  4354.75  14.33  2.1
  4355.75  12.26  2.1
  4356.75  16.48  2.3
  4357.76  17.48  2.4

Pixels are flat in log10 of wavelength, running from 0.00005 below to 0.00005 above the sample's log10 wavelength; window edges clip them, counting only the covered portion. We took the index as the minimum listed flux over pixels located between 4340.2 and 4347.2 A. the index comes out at 9.574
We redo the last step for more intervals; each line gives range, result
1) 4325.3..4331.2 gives 9.925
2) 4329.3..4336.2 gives 14.36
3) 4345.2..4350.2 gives 14.08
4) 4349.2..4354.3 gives 12.42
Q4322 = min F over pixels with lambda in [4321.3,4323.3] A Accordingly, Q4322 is 13.58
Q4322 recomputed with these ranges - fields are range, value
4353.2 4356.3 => 12.26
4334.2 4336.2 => 15.03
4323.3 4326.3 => 9.563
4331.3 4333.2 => 15.05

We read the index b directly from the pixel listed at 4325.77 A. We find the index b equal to 9.925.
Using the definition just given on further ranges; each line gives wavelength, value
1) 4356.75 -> 16.48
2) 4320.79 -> 18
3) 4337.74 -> 10.42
